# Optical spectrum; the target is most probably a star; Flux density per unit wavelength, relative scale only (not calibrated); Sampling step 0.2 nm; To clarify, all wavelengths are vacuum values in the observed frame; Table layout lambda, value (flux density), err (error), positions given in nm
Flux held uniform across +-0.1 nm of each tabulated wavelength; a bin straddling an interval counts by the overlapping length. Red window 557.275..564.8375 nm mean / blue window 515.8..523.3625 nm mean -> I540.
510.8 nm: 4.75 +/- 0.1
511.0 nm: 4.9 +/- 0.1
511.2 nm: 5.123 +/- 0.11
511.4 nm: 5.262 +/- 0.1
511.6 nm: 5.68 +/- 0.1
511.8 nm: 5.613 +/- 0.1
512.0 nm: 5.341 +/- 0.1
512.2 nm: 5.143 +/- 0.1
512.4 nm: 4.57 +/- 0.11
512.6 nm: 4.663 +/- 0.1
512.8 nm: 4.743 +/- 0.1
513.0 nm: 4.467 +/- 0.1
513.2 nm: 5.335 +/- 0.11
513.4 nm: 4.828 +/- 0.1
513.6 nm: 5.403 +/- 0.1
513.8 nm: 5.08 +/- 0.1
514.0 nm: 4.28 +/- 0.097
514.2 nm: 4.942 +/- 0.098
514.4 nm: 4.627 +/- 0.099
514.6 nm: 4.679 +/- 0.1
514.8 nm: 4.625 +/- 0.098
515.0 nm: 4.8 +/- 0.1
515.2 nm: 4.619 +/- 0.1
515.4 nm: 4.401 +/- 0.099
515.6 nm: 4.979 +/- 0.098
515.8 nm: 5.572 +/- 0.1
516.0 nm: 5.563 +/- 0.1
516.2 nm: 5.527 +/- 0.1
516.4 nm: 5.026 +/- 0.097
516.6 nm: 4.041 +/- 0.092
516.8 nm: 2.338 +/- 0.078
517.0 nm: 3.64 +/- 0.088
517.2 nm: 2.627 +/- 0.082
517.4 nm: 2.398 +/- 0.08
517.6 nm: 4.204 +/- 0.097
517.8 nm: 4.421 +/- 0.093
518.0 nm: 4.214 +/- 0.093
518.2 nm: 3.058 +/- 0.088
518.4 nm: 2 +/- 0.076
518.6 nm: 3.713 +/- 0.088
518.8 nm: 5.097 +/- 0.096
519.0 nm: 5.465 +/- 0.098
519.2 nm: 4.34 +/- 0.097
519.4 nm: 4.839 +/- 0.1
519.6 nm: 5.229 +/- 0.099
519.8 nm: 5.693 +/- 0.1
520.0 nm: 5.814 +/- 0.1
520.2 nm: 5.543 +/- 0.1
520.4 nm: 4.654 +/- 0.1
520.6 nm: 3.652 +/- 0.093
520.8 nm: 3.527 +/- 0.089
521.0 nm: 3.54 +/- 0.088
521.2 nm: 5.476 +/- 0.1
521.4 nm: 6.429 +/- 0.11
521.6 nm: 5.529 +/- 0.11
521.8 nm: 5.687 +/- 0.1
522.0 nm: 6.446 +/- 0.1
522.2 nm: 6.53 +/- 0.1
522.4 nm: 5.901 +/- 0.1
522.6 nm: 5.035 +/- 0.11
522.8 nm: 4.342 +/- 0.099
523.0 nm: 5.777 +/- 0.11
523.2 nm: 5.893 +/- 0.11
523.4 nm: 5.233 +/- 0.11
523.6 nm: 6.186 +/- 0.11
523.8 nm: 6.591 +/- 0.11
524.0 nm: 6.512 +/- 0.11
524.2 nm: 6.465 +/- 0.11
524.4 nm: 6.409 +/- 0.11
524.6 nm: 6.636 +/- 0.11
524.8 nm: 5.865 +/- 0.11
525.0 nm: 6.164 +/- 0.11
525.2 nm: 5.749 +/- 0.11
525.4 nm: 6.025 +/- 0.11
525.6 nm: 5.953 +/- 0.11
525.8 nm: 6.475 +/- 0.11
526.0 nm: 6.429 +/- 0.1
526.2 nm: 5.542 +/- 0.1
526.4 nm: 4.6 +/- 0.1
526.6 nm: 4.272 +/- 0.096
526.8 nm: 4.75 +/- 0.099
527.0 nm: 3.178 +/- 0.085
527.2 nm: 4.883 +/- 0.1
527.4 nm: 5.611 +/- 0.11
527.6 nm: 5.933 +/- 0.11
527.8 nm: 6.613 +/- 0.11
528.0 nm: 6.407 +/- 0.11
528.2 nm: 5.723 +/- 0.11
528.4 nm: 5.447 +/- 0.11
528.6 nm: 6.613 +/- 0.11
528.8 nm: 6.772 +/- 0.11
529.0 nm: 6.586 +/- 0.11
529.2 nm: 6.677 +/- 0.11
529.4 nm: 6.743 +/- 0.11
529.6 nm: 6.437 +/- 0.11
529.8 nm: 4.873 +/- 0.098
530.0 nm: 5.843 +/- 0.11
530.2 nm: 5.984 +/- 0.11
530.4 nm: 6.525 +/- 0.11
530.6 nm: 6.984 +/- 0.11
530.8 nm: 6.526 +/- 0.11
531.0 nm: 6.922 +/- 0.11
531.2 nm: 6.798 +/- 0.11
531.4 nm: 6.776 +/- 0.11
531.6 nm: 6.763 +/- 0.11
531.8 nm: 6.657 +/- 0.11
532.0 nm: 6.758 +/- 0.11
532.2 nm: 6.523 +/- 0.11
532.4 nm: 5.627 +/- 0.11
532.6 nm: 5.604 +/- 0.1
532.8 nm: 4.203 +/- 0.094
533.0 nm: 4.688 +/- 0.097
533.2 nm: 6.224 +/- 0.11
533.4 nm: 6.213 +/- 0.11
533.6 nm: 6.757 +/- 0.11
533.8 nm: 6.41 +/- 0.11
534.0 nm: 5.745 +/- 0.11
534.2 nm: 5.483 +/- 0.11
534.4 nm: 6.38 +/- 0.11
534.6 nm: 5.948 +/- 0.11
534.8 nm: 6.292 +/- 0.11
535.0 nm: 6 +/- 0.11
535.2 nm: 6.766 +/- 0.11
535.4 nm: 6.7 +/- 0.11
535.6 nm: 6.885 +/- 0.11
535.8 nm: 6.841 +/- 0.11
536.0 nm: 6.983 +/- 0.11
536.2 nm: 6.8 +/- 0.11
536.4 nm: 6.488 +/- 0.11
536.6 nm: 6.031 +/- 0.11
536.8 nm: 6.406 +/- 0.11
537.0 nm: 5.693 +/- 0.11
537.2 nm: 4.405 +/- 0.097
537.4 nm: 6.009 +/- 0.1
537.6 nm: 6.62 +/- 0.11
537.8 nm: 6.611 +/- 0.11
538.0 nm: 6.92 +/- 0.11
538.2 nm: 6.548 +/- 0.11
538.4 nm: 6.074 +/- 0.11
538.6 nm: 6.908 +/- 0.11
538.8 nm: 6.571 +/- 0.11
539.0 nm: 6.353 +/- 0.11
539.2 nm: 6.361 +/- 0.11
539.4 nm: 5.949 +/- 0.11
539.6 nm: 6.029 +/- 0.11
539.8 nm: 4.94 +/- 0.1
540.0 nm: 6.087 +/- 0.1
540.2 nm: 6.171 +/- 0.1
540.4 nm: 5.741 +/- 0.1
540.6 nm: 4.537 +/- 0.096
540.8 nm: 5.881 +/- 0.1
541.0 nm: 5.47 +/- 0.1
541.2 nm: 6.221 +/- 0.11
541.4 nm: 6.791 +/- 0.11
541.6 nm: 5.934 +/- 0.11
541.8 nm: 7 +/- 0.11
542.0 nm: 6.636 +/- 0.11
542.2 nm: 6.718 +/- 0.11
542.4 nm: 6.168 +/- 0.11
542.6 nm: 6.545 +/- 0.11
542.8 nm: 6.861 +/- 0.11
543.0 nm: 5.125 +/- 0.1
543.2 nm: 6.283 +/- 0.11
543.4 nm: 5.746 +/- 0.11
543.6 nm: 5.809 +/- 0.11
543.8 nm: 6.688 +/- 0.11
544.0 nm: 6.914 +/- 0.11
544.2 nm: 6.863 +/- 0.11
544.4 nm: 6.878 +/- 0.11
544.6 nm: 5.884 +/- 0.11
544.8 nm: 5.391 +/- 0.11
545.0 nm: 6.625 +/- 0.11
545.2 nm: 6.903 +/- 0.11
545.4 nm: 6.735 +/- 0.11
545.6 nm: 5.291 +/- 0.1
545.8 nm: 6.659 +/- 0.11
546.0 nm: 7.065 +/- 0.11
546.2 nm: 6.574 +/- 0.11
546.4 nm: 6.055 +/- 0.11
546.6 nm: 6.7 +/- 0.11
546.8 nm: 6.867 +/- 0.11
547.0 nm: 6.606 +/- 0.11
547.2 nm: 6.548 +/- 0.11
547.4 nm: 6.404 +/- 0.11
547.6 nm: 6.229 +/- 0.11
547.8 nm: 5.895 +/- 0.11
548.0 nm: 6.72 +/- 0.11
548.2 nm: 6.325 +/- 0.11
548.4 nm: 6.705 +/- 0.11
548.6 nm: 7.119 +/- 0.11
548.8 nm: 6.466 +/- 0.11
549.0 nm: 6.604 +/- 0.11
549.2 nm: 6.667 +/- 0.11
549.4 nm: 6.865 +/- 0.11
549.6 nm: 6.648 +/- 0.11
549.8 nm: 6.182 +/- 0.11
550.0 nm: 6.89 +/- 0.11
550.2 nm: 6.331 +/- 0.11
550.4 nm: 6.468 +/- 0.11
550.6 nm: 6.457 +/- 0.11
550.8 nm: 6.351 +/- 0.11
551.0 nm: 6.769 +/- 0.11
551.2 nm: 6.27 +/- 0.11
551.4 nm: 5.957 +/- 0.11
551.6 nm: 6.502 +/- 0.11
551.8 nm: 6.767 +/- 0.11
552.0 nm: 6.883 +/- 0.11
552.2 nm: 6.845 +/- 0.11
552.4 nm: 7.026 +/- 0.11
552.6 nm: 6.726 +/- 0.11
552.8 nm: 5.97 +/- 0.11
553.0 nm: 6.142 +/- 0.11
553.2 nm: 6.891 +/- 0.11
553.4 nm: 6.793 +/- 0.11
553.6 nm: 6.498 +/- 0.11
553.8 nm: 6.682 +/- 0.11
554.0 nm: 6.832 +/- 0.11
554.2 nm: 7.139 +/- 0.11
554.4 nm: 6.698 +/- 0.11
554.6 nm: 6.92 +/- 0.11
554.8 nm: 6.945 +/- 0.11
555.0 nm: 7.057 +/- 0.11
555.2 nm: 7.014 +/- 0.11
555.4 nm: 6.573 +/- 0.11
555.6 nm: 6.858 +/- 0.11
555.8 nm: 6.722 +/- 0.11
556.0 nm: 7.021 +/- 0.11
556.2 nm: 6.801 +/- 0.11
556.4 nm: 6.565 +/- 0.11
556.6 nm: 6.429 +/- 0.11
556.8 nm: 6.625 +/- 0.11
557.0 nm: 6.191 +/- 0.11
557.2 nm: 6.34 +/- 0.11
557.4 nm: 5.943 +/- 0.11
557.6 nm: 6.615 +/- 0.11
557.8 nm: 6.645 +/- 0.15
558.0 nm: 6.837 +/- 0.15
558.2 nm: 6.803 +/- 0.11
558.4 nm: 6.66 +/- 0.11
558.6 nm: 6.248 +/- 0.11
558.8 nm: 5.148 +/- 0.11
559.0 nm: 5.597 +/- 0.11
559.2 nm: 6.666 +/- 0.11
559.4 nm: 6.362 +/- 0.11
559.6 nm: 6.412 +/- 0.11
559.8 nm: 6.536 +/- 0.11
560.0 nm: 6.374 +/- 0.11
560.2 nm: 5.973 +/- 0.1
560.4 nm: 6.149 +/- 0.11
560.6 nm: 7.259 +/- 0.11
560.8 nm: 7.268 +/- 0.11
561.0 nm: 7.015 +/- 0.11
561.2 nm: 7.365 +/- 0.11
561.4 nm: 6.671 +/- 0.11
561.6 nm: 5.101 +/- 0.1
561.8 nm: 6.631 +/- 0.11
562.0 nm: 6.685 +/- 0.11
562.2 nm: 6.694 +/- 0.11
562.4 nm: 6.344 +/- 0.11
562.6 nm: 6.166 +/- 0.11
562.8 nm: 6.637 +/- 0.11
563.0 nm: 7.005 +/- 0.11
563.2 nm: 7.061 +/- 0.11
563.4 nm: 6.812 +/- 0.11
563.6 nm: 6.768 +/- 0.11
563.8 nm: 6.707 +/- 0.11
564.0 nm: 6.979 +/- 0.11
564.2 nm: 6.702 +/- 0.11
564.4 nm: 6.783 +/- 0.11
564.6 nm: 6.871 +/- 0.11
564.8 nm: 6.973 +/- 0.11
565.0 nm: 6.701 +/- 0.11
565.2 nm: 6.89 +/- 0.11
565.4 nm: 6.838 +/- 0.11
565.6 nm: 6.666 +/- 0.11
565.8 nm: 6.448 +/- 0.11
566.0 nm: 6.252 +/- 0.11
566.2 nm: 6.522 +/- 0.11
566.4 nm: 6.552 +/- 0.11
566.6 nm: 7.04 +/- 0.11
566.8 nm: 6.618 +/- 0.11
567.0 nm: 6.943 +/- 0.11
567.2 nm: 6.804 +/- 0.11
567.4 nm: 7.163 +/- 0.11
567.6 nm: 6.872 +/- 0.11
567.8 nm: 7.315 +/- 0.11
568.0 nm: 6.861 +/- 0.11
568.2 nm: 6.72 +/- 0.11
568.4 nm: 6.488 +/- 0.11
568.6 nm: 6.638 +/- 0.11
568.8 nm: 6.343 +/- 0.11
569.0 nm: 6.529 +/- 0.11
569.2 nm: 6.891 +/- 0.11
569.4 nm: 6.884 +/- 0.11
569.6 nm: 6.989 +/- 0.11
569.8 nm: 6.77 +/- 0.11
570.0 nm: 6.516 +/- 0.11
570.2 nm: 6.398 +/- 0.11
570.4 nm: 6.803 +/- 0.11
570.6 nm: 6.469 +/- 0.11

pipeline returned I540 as 1.40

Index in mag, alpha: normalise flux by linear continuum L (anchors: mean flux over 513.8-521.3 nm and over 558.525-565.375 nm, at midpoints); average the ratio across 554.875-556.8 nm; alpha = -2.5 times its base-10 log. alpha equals -0.082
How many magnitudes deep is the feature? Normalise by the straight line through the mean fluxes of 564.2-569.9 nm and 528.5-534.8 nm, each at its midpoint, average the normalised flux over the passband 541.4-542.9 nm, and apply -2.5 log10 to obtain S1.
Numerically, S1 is -0.030 mag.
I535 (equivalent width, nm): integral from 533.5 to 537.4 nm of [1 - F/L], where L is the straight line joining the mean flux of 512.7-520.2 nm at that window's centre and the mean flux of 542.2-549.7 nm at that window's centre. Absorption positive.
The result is -0.34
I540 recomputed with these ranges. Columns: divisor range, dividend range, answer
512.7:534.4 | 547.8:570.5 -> 1.23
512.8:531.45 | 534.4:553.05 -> 1.20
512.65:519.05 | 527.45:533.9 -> 1.42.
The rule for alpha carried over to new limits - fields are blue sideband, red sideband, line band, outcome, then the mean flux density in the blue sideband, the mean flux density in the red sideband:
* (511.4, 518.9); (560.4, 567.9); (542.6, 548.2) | -0.087 mag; 4.5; 6.75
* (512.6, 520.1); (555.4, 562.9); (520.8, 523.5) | -0.143 mag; 4.51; 6.5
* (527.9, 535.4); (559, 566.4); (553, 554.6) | -0.040 mag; 6.21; 6.63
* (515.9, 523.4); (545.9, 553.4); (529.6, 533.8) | -0.138 mag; 4.69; 6.56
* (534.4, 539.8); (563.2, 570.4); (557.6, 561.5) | 0.020 mag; 6.33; 6.75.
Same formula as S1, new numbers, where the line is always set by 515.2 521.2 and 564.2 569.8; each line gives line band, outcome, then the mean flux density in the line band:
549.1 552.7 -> -0.109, 6.59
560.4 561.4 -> -0.097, 7.06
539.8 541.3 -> -0.045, 5.68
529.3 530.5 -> -0.228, 6.07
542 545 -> -0.129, 6.3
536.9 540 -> -0.149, 6.13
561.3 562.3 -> 0.025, 6.36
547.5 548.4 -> -0.093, 6.34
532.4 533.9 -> -0.129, 5.72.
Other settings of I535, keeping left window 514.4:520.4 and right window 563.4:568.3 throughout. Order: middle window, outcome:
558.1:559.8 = 0.053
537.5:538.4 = -0.194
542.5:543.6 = -0.078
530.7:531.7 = -0.323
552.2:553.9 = -0.120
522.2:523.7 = -0.269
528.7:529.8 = -0.323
